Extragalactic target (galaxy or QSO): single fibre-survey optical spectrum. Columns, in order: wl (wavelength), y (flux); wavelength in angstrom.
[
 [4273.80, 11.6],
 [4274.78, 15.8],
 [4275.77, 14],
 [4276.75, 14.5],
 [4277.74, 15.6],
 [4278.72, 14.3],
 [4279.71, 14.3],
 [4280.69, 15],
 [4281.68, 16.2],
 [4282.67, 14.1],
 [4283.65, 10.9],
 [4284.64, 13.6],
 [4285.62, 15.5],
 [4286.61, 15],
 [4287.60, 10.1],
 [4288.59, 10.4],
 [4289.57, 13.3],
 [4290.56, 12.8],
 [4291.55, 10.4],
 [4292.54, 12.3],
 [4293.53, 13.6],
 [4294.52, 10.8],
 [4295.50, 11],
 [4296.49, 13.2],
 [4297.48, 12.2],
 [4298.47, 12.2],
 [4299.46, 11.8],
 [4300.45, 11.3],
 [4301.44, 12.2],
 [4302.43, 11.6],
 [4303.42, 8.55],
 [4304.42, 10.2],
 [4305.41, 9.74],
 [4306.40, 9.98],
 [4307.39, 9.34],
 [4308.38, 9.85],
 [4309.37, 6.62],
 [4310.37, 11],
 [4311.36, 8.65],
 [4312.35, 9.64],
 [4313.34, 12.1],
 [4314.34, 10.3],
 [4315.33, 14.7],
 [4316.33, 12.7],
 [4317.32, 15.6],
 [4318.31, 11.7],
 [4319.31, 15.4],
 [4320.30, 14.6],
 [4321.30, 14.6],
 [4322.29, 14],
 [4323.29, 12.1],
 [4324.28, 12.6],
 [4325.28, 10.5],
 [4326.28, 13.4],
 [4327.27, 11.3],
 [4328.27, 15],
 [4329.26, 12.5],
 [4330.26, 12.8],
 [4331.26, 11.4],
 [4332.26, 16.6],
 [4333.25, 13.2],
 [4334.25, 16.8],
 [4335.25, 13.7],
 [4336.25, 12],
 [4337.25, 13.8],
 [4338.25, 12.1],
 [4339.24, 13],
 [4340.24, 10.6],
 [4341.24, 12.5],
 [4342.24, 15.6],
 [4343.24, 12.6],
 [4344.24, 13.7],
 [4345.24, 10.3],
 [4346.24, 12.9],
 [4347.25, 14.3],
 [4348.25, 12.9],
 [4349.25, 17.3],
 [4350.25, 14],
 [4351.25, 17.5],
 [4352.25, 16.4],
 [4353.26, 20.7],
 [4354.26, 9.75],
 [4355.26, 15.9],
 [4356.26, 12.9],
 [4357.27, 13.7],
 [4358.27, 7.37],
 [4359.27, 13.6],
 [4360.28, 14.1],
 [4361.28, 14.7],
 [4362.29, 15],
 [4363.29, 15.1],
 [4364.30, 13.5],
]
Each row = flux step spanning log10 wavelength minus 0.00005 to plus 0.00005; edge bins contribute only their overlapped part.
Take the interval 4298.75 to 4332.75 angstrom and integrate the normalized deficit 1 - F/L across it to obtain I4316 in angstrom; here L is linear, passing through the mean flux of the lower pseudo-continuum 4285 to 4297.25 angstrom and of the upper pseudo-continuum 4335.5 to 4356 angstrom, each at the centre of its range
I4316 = 3.1 angstrom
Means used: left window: 12.4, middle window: 11.9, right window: 13.9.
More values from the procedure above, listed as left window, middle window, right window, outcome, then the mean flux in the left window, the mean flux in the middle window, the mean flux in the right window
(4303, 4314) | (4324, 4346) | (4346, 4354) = 0.7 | 9.62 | 13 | 15.7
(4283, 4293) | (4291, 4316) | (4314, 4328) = 3.6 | 12.5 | 10.9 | 13.2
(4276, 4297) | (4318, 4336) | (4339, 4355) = 0.4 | 13.2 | 13.5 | 14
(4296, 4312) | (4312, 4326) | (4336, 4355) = -1.5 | 10.5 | 12.9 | 13.8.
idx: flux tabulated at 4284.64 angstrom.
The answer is 13.6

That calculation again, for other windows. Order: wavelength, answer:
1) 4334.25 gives 16.8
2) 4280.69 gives 15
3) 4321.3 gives 14.6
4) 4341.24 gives 12.5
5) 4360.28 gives 14.1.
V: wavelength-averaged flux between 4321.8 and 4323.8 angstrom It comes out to 13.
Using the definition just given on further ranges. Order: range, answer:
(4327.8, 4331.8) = 12.9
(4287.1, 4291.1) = 11.6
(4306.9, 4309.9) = 8.61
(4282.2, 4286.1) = 13.5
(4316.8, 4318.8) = 13.7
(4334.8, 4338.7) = 12.9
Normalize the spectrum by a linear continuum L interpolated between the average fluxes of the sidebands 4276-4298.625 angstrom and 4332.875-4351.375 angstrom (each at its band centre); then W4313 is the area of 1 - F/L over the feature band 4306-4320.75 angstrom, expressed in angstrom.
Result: 2.0 angstrom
